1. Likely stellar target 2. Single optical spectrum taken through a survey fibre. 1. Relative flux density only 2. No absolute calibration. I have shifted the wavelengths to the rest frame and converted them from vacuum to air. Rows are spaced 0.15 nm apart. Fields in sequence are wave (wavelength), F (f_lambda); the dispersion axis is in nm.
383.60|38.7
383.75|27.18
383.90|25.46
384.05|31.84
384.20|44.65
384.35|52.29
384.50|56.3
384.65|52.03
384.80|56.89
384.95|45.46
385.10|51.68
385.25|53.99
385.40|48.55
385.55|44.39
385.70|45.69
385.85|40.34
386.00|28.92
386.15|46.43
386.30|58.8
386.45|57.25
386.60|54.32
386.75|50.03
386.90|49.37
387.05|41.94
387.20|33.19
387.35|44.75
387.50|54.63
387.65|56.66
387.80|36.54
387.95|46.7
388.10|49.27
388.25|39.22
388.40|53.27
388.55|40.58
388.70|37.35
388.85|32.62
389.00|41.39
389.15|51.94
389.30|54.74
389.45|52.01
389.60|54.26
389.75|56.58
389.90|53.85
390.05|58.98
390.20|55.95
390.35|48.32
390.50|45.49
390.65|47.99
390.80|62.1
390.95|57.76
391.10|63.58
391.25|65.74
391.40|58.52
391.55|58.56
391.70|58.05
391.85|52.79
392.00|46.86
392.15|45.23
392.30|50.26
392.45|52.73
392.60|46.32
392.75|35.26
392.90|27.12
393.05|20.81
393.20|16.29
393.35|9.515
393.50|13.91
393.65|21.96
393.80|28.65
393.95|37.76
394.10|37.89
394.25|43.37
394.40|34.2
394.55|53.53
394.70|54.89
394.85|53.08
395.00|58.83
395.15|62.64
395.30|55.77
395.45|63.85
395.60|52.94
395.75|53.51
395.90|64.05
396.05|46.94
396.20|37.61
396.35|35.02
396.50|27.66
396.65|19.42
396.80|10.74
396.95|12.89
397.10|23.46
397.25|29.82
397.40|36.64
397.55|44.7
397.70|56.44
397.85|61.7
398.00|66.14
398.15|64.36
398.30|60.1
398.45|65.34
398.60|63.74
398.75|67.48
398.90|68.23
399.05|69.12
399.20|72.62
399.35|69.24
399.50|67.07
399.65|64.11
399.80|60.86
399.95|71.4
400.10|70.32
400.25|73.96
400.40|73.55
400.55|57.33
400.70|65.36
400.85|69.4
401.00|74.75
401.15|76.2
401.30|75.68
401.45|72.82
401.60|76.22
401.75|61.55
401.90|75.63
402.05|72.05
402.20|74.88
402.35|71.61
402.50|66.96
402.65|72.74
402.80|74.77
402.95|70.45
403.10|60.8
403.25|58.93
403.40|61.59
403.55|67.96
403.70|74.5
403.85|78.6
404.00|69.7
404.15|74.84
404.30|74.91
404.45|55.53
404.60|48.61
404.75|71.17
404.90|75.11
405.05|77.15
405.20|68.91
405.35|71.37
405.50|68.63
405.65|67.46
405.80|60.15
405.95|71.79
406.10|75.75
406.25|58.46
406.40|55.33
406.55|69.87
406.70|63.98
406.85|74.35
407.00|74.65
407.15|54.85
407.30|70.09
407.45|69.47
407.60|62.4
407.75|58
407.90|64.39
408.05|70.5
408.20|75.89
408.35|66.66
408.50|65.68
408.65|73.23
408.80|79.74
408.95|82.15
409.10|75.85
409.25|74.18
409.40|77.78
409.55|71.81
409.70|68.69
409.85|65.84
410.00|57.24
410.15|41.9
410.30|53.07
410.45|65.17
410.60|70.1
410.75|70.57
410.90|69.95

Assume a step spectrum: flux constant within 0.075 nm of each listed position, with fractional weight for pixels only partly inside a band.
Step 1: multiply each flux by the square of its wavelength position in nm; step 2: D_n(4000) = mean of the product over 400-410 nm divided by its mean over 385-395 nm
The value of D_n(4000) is 1.63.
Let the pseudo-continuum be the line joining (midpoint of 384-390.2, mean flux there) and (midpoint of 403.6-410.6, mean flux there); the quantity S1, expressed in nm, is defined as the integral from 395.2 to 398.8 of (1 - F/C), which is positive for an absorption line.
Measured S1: 0.702 nm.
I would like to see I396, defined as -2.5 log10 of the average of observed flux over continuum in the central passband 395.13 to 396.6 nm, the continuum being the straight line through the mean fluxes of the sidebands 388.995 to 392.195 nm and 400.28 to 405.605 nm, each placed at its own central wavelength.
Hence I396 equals 0.235 mag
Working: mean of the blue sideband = 54.5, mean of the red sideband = 69.7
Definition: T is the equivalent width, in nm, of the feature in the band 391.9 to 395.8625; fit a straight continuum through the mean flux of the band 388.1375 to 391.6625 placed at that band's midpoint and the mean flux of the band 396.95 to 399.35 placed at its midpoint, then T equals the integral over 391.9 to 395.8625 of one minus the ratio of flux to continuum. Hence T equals 0.89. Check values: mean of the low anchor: 51.8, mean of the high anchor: 55.7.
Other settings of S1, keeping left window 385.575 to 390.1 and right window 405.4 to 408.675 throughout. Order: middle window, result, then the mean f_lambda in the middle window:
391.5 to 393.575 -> 0.558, 37.9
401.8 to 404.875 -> -0.285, 68.9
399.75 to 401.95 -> -0.358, 70.4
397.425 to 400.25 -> -0.281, 64.4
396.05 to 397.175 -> 0.616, 25.4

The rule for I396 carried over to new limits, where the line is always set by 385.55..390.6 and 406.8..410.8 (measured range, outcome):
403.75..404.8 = -0.07 mag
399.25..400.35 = -0.16 mag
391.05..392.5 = -0.08 mag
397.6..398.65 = -0.08 mag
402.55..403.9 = -0.10 mag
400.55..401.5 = -0.18 mag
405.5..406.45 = 0.00 mag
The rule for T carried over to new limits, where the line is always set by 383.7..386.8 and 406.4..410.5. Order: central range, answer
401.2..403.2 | -0.303 nm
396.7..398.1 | 0.472 nm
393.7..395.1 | 0.261 nm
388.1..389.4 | 0.138 nm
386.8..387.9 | 0.066 nm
